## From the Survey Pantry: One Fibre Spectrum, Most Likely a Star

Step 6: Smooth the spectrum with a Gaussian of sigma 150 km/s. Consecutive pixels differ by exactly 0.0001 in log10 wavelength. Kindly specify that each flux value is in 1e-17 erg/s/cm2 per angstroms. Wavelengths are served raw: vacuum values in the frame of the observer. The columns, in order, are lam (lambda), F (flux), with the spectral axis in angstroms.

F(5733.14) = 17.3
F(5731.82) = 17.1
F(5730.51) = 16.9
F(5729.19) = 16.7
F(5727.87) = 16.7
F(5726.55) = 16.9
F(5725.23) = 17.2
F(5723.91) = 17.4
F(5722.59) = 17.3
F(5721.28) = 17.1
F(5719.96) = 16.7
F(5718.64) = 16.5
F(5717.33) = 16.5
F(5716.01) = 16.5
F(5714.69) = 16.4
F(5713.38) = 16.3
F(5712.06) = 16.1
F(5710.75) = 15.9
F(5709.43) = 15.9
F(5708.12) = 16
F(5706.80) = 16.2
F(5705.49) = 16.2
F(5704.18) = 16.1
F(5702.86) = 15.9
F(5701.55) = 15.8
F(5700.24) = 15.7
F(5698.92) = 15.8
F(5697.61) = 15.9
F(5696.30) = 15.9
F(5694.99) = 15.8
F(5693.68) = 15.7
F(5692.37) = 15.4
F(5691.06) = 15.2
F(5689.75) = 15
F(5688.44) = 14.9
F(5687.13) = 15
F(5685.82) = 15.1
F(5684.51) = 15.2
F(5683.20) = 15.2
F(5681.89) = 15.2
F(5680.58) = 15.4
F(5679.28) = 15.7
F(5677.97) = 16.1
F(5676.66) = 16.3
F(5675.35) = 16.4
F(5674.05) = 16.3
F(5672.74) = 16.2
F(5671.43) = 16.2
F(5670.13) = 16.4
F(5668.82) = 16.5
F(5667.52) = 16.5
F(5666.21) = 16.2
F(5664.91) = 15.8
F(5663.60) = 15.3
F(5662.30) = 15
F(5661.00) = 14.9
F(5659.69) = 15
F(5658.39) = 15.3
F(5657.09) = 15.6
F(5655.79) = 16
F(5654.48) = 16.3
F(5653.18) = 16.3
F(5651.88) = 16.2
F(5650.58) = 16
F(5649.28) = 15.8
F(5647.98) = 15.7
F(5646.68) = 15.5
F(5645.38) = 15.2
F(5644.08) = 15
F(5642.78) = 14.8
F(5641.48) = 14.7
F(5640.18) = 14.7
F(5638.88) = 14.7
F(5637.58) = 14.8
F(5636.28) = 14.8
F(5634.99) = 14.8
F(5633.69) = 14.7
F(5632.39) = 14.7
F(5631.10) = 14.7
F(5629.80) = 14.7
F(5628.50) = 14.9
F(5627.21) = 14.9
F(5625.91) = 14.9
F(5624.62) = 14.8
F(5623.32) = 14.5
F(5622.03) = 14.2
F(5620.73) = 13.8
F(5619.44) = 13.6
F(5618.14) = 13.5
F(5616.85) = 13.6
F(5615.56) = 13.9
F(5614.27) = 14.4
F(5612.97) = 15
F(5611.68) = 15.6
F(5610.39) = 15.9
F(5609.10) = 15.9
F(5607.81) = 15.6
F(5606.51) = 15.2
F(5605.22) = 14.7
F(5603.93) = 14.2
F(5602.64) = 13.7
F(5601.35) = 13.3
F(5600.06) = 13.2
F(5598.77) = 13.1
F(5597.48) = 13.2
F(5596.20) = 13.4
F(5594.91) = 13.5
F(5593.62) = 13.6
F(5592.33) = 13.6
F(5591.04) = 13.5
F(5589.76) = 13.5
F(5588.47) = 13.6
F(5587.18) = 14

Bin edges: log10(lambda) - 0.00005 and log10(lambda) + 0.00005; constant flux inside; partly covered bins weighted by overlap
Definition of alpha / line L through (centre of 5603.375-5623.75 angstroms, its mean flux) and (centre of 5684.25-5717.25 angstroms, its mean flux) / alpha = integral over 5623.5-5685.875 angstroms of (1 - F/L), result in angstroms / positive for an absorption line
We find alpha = -1.2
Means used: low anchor 14.6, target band 15.4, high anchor 15.8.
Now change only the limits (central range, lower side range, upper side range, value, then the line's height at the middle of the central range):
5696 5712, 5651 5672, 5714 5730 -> 0.6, 16.5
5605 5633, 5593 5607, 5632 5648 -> -0.8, 14.3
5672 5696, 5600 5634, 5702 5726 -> 0.4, 15.9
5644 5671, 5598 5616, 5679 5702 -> -1.2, 15.1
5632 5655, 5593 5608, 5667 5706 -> -0.7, 14.8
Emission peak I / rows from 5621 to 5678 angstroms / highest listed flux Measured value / 16.5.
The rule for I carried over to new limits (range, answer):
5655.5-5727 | 17.4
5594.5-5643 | 15.9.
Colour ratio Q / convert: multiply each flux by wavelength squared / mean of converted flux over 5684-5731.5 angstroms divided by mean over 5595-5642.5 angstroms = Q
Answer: 1.15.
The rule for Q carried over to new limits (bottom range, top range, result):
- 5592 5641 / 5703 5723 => 1.18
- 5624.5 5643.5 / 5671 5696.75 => 1.07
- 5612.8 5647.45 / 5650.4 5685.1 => 1.10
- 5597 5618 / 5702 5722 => 1.17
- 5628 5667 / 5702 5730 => 1.11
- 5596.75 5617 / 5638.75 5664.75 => 1.09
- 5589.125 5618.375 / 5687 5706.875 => 1.14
